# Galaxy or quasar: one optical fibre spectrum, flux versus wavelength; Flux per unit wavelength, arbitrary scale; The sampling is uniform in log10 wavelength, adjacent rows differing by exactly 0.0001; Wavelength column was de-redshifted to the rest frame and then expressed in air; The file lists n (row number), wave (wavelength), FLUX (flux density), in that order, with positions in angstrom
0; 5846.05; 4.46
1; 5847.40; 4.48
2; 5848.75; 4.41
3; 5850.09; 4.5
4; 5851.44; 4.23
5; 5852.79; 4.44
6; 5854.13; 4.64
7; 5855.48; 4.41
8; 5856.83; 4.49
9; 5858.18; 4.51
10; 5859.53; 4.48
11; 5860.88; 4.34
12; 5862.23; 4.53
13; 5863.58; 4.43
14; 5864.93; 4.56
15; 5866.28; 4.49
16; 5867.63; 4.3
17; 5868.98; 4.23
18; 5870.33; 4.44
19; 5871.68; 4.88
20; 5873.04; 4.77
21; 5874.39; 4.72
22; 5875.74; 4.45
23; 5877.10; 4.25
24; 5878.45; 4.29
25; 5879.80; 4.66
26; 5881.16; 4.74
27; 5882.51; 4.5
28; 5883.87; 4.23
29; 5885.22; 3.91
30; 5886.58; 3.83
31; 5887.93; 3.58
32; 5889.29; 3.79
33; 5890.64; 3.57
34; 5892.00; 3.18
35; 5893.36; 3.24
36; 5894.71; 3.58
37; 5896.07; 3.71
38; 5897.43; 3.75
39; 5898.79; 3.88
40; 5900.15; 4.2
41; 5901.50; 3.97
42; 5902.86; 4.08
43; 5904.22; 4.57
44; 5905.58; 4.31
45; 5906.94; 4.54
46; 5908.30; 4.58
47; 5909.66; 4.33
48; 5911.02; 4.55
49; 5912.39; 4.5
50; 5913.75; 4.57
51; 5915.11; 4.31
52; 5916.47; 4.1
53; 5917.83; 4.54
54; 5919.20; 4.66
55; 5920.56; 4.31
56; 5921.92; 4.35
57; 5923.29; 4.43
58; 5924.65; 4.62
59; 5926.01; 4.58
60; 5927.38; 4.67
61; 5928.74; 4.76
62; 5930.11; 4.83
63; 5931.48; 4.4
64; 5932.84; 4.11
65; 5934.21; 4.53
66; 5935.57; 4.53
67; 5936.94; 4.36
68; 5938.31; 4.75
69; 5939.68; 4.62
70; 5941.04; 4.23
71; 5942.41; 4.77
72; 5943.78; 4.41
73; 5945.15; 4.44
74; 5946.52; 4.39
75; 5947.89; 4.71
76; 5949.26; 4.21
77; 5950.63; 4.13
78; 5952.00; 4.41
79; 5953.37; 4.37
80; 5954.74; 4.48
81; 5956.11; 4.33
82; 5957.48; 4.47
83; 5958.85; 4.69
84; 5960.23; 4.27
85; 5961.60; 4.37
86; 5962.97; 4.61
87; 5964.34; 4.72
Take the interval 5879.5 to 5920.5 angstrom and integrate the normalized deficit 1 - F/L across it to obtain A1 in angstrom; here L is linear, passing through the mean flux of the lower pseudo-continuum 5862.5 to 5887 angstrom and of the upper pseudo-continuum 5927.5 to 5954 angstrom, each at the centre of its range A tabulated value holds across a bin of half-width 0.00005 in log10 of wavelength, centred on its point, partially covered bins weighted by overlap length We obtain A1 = 2.9 angstrom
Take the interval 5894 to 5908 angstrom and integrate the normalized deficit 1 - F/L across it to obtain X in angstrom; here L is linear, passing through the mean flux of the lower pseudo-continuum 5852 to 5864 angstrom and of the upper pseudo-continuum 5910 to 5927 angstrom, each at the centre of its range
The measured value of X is 1.2 angstrom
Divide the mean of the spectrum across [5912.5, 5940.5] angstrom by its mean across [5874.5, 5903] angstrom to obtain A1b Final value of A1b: 1.1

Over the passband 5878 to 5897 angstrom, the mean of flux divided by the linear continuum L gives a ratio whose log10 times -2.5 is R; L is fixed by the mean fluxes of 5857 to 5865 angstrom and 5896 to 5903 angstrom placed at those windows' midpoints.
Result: 0.055 mag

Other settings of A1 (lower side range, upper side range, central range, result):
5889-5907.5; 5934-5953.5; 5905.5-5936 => -2.4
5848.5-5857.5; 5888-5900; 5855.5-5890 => -2.8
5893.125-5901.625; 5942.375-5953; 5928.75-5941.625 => -0.8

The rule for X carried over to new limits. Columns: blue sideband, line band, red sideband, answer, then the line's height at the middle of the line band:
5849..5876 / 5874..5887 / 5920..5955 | 0.4 angstrom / 4.49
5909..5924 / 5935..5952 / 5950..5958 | -0.3 angstrom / 4.38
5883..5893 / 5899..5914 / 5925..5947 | -1.2 angstrom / 4.03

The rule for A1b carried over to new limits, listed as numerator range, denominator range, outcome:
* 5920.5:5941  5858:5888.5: 1.03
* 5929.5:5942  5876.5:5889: 1.07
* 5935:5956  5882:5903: 1.17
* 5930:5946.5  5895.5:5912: 1.06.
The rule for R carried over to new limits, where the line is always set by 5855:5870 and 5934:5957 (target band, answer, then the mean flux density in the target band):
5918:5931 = -0.03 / 4.57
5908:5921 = 0.00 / 4.44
